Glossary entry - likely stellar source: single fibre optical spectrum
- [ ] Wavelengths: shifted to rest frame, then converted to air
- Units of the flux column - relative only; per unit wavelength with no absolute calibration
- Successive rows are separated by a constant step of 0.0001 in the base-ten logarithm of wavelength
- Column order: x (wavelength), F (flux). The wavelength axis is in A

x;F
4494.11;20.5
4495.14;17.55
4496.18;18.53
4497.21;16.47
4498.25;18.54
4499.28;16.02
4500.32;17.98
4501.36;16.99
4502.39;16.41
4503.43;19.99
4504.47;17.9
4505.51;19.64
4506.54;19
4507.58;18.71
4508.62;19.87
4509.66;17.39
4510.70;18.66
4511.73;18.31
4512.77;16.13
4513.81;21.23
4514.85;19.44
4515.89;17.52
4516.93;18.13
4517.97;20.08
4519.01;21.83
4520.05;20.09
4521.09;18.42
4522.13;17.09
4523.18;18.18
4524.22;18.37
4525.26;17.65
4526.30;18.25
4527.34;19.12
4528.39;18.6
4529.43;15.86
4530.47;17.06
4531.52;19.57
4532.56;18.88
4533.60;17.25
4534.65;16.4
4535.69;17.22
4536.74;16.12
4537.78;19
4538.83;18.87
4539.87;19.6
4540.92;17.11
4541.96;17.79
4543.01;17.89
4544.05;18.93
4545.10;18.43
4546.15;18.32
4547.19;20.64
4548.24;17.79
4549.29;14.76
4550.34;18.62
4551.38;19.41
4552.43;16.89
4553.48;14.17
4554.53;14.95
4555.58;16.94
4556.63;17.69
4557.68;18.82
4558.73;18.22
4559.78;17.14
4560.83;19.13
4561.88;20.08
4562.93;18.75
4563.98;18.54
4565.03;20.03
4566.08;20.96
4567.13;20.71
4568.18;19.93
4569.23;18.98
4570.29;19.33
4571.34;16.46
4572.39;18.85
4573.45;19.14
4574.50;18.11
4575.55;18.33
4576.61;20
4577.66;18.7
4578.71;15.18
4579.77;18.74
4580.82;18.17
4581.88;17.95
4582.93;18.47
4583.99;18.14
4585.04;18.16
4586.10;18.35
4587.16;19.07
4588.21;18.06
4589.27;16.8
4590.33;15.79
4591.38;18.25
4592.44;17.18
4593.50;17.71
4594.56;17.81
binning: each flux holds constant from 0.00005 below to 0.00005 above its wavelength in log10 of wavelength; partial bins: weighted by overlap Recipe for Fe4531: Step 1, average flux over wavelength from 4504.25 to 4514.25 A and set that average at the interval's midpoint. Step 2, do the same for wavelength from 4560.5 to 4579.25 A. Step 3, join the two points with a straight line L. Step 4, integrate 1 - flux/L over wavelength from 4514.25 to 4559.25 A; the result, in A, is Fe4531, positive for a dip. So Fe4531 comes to 1.8 A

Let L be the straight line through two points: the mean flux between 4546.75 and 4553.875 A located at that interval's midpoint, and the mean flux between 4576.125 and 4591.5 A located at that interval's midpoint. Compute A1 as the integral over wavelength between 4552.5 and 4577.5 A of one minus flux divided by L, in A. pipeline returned -1.1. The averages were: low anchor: 17.5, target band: 18.5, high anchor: 18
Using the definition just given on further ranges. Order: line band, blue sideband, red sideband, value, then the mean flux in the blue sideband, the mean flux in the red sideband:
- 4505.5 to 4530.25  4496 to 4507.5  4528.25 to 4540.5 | -1.0 A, 18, 17.8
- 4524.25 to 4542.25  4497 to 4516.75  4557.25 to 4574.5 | 0.7 A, 18.2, 19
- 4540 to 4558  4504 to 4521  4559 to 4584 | 1.2 A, 19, 18.8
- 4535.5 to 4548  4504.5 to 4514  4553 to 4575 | 0.1 A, 18.6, 18.4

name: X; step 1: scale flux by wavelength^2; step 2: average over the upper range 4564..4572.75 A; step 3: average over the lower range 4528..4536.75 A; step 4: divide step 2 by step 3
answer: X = 1.13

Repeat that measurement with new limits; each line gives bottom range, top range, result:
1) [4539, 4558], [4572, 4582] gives 1.05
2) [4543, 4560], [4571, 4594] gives 1.04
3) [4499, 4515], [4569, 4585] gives 1.03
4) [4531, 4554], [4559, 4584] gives 1.06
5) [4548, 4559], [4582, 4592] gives 1.06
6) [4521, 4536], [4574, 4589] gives 1.04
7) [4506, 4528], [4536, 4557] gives 0.96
